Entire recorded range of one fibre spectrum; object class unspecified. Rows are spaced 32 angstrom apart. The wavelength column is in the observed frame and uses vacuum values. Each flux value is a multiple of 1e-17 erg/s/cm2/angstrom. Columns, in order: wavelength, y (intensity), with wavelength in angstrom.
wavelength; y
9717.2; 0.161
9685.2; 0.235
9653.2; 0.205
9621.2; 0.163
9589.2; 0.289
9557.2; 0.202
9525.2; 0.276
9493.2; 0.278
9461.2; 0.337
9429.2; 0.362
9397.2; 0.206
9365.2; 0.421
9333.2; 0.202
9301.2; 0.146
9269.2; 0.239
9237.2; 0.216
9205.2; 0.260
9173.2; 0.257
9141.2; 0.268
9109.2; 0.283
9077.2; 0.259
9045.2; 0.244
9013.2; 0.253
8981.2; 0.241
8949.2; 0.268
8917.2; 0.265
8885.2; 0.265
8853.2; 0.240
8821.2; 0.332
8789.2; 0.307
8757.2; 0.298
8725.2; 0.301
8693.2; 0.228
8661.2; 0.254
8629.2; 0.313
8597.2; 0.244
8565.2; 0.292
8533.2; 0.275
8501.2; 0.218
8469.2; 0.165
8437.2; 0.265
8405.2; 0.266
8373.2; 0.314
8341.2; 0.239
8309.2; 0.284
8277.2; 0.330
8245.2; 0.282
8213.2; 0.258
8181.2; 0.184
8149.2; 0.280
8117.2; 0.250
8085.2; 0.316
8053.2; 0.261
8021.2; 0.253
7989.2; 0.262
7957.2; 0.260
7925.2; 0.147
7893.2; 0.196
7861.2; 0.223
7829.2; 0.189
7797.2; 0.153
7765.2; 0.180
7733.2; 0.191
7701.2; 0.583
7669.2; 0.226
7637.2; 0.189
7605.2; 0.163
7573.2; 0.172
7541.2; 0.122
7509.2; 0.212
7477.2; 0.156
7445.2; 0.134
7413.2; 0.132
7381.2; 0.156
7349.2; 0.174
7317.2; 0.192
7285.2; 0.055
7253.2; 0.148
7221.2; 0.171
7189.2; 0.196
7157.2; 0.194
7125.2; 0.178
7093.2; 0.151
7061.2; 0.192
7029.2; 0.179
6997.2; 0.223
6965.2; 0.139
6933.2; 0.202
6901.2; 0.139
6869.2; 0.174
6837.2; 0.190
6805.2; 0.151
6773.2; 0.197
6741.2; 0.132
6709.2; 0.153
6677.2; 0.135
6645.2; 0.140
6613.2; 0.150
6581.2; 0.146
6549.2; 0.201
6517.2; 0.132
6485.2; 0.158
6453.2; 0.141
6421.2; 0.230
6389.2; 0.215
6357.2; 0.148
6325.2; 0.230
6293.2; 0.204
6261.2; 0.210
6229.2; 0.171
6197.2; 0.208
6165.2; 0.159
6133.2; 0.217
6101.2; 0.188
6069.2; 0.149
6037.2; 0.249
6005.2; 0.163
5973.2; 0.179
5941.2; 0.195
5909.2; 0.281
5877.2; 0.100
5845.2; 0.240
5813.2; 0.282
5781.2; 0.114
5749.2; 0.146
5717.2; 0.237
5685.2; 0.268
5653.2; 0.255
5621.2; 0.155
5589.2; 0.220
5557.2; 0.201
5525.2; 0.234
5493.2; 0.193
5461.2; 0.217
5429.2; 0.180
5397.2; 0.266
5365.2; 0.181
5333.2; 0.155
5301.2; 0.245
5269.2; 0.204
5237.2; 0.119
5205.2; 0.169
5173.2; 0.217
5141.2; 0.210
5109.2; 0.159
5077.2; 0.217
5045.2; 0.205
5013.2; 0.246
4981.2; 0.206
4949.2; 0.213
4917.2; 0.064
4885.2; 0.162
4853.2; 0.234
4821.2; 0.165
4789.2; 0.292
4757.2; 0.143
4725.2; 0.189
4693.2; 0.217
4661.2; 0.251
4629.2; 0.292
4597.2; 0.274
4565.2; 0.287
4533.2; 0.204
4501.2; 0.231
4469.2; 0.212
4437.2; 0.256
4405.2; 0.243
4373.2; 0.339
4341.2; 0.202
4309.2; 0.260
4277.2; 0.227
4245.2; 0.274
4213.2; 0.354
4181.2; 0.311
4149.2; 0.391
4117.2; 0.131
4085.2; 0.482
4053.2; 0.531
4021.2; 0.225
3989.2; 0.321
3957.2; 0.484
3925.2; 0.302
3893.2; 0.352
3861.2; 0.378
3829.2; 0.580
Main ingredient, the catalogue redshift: 1.06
